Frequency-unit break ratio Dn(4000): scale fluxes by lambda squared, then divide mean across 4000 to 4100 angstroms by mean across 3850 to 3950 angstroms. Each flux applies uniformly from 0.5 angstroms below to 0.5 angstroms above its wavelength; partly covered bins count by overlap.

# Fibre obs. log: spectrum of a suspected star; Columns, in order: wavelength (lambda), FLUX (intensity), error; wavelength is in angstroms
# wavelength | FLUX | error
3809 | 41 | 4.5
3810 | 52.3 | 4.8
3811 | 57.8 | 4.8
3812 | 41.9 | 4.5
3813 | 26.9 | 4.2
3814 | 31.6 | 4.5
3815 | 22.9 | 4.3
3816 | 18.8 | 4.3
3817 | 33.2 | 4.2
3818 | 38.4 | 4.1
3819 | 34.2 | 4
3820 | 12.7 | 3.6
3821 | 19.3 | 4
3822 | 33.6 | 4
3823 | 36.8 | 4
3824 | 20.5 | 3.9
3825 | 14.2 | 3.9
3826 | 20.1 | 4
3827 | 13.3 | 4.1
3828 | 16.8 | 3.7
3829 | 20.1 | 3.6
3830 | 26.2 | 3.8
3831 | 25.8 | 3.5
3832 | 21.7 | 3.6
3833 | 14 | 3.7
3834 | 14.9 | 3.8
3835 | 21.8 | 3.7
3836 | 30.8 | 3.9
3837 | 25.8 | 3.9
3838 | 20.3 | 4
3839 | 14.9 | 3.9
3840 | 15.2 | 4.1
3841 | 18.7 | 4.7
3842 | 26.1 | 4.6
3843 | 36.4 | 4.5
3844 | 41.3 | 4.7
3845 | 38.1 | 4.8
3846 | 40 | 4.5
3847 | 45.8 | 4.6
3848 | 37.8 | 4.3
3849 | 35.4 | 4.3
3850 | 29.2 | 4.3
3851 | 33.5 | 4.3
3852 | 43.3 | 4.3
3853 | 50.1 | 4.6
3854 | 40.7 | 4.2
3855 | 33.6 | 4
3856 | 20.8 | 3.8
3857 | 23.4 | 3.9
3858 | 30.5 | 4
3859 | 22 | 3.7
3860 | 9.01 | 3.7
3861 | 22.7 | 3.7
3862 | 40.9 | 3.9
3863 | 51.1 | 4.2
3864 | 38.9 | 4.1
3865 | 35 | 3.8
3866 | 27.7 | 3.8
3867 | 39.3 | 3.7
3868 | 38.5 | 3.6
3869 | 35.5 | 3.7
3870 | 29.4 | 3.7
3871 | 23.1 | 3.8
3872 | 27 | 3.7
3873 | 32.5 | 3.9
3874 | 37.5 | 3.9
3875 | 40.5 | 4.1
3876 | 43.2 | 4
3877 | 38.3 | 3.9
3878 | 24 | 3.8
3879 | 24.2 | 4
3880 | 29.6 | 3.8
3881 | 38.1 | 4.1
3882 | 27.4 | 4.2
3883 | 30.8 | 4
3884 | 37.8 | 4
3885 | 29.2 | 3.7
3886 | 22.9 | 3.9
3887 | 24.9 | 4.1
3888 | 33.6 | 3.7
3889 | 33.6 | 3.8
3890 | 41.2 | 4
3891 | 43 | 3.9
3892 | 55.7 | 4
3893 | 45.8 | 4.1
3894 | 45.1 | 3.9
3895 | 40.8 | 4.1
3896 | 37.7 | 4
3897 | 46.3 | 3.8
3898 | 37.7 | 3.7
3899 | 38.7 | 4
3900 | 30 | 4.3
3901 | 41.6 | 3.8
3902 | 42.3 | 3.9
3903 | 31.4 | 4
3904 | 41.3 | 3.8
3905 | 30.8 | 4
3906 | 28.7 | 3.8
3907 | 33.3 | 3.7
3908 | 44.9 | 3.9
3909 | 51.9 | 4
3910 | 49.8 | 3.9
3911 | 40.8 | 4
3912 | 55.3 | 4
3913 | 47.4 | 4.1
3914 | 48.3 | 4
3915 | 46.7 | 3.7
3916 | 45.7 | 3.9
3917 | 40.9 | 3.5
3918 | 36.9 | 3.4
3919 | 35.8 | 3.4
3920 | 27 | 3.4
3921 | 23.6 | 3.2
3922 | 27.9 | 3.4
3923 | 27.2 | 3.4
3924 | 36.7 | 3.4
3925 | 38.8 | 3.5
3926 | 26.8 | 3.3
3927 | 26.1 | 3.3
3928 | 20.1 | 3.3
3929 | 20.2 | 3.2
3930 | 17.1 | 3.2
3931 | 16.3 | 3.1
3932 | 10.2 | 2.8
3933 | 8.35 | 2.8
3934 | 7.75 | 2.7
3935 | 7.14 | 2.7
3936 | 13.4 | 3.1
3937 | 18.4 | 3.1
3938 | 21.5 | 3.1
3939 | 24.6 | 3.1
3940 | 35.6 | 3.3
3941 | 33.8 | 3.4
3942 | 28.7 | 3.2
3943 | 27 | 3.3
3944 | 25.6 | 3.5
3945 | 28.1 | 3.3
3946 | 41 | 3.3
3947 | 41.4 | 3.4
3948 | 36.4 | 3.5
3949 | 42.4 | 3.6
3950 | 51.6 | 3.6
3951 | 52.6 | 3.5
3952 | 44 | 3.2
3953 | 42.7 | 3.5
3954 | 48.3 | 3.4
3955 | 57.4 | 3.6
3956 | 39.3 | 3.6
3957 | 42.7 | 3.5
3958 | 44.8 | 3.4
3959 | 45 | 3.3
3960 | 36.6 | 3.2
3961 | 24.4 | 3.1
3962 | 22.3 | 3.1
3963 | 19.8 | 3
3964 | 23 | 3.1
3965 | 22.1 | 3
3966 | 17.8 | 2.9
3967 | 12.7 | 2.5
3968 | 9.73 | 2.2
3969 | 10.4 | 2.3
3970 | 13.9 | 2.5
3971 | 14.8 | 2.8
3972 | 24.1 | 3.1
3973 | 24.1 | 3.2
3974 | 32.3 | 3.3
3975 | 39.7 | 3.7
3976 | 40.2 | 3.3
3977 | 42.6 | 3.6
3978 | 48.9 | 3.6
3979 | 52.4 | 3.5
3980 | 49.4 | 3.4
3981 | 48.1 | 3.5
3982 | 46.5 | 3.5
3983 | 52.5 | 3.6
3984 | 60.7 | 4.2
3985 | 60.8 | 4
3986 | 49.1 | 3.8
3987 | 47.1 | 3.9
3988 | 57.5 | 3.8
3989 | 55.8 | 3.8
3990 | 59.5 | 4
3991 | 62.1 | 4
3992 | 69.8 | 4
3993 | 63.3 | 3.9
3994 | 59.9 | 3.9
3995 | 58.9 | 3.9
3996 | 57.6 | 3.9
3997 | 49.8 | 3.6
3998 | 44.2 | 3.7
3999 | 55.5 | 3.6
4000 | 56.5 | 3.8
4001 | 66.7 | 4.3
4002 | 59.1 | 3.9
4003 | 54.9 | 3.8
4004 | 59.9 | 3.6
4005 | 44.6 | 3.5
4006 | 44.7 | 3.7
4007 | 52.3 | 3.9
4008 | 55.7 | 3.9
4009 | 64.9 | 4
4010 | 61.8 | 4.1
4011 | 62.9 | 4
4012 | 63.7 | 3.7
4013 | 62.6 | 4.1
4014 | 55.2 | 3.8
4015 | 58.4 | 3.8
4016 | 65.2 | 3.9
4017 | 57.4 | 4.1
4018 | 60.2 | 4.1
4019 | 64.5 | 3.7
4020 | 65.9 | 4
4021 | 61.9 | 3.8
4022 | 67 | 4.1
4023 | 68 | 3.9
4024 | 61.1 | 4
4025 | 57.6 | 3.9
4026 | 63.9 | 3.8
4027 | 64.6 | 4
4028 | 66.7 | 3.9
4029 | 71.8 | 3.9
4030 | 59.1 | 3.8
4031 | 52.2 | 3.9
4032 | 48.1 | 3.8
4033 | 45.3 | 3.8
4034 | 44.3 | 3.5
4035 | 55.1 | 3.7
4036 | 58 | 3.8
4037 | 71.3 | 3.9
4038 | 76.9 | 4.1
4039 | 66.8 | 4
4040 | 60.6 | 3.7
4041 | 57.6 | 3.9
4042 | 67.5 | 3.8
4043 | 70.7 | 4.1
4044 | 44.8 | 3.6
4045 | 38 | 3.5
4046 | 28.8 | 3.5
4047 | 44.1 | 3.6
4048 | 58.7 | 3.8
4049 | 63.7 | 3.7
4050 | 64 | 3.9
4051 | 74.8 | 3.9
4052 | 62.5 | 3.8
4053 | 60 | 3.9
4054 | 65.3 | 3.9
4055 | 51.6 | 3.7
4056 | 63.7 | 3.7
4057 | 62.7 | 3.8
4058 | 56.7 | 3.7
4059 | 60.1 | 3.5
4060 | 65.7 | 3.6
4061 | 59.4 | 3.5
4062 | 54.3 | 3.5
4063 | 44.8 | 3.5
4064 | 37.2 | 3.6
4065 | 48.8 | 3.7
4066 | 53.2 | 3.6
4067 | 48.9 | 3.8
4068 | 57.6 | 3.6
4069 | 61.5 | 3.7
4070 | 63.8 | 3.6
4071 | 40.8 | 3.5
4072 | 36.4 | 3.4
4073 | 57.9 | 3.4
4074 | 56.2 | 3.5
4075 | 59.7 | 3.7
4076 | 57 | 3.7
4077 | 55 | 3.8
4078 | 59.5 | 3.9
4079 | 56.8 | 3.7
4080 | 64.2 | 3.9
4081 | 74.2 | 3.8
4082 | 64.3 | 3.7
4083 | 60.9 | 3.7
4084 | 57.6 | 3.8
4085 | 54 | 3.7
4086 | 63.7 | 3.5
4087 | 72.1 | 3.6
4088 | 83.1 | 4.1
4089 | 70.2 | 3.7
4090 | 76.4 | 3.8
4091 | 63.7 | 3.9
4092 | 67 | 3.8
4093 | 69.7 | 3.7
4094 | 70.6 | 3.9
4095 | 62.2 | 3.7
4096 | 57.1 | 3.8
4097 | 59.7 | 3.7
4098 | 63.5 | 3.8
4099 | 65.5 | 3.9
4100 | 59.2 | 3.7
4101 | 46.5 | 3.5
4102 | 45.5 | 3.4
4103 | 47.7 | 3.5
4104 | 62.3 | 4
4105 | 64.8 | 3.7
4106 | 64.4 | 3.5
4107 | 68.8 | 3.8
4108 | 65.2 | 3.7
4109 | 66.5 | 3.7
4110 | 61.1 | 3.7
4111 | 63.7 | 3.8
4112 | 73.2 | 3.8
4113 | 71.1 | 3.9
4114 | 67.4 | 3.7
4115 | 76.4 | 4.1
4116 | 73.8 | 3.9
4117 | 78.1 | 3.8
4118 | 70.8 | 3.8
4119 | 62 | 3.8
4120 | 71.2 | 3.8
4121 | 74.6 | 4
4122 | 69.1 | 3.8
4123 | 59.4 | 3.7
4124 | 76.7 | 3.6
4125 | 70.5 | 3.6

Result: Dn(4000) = 1.9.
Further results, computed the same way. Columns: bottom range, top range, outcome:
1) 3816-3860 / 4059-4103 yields 2.44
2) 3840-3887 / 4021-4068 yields 1.94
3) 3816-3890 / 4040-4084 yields 2.13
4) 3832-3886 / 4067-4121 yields 2.28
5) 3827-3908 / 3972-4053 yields 1.87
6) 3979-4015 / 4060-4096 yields 1.10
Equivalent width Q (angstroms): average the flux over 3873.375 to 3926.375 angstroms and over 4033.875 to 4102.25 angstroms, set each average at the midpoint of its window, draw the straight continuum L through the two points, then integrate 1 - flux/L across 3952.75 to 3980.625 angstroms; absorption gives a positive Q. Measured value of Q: 8.4 angstroms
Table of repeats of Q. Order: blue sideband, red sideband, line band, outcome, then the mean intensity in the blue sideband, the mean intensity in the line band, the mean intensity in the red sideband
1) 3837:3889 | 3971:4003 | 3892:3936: 5.88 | 31.9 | 33.9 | 50.9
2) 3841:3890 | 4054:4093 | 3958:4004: 4.94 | 33.1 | 42.9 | 59.2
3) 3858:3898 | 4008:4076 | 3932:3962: 7.98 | 34.4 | 32.9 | 58.2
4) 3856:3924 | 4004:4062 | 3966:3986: 5.75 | 35.8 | 35.9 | 59.3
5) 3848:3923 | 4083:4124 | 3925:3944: 9.73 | 35.9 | 20.8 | 65.6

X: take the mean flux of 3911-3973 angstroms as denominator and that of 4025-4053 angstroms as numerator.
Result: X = 1.94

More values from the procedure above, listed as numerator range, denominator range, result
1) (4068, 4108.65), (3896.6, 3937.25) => 1.90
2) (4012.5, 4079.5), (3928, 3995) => 1.63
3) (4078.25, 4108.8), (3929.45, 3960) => 1.99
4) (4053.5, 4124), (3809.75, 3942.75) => 1.97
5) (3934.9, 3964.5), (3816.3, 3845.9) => 1.40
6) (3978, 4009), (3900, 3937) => 1.74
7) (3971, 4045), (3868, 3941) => 1.69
